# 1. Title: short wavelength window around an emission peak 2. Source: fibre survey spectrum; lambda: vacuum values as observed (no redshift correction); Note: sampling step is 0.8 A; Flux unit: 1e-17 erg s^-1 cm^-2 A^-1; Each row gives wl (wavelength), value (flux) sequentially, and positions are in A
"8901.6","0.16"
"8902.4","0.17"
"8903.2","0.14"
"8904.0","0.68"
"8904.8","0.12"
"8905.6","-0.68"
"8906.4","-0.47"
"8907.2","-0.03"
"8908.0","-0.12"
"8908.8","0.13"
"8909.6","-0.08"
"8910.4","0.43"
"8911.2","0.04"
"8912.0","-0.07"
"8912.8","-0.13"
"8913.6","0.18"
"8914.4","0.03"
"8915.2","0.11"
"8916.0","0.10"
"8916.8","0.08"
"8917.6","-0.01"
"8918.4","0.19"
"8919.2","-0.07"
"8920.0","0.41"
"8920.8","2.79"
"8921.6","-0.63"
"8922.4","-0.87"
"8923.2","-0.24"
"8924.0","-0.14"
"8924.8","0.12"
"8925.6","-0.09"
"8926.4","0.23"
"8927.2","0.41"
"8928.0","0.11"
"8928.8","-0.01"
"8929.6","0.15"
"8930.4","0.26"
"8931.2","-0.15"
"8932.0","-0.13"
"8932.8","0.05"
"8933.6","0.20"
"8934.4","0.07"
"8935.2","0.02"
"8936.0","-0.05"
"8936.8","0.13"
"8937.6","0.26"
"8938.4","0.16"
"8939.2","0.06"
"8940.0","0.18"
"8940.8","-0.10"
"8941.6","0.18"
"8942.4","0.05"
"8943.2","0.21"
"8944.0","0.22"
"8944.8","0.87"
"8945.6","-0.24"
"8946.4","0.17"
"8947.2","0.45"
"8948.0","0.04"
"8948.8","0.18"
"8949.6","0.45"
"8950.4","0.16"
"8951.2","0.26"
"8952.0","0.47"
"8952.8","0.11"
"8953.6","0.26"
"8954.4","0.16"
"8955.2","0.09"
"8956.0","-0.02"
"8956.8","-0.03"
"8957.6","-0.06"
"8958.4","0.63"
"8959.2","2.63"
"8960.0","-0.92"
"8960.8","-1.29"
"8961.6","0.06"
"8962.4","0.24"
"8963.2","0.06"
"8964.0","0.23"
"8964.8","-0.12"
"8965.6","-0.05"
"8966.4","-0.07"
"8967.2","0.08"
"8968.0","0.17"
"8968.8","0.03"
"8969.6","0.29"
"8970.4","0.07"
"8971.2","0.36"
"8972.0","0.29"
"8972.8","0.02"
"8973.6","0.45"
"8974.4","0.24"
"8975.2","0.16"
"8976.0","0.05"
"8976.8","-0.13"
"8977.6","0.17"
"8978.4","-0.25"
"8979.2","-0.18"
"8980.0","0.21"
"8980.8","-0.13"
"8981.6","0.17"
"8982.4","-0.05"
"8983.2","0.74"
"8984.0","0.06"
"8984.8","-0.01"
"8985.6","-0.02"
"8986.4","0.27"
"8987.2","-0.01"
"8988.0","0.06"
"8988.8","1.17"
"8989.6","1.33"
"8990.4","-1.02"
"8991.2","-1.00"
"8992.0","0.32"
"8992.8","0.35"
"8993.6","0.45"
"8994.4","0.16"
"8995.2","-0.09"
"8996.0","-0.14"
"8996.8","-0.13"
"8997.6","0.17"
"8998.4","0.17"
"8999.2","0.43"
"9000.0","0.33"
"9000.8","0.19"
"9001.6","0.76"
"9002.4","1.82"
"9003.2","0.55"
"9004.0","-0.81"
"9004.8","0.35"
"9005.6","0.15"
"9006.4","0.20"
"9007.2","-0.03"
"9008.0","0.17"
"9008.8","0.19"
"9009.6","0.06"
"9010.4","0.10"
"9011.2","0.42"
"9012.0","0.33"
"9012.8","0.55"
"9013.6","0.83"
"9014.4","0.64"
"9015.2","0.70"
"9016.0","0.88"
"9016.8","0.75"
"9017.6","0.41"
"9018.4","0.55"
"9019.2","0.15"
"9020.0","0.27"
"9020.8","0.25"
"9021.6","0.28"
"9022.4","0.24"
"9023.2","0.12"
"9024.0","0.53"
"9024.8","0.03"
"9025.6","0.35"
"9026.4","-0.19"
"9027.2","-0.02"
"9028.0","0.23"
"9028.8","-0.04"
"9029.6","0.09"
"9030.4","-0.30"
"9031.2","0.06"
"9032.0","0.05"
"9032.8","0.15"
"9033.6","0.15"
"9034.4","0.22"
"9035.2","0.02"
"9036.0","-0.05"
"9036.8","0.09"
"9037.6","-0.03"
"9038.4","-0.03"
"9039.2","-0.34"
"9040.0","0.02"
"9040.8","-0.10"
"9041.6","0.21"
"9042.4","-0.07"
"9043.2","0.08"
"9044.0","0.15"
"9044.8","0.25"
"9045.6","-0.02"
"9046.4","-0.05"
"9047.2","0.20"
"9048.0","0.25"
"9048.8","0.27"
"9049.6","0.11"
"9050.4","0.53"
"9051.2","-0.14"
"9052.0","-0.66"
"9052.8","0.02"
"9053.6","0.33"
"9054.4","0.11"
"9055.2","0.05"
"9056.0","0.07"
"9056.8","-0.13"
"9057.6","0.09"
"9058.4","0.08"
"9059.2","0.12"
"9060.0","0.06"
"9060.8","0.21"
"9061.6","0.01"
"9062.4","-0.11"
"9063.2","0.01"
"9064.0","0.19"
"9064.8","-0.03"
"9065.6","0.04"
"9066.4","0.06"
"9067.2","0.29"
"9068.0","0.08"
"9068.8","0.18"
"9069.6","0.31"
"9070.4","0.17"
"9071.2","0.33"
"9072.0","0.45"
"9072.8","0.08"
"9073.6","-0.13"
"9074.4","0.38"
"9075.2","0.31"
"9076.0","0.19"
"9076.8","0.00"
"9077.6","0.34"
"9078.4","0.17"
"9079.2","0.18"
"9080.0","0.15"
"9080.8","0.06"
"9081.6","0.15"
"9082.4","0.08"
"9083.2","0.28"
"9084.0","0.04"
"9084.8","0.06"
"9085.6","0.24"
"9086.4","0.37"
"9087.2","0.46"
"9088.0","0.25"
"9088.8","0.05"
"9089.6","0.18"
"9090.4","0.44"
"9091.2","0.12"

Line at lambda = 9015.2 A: H-beta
